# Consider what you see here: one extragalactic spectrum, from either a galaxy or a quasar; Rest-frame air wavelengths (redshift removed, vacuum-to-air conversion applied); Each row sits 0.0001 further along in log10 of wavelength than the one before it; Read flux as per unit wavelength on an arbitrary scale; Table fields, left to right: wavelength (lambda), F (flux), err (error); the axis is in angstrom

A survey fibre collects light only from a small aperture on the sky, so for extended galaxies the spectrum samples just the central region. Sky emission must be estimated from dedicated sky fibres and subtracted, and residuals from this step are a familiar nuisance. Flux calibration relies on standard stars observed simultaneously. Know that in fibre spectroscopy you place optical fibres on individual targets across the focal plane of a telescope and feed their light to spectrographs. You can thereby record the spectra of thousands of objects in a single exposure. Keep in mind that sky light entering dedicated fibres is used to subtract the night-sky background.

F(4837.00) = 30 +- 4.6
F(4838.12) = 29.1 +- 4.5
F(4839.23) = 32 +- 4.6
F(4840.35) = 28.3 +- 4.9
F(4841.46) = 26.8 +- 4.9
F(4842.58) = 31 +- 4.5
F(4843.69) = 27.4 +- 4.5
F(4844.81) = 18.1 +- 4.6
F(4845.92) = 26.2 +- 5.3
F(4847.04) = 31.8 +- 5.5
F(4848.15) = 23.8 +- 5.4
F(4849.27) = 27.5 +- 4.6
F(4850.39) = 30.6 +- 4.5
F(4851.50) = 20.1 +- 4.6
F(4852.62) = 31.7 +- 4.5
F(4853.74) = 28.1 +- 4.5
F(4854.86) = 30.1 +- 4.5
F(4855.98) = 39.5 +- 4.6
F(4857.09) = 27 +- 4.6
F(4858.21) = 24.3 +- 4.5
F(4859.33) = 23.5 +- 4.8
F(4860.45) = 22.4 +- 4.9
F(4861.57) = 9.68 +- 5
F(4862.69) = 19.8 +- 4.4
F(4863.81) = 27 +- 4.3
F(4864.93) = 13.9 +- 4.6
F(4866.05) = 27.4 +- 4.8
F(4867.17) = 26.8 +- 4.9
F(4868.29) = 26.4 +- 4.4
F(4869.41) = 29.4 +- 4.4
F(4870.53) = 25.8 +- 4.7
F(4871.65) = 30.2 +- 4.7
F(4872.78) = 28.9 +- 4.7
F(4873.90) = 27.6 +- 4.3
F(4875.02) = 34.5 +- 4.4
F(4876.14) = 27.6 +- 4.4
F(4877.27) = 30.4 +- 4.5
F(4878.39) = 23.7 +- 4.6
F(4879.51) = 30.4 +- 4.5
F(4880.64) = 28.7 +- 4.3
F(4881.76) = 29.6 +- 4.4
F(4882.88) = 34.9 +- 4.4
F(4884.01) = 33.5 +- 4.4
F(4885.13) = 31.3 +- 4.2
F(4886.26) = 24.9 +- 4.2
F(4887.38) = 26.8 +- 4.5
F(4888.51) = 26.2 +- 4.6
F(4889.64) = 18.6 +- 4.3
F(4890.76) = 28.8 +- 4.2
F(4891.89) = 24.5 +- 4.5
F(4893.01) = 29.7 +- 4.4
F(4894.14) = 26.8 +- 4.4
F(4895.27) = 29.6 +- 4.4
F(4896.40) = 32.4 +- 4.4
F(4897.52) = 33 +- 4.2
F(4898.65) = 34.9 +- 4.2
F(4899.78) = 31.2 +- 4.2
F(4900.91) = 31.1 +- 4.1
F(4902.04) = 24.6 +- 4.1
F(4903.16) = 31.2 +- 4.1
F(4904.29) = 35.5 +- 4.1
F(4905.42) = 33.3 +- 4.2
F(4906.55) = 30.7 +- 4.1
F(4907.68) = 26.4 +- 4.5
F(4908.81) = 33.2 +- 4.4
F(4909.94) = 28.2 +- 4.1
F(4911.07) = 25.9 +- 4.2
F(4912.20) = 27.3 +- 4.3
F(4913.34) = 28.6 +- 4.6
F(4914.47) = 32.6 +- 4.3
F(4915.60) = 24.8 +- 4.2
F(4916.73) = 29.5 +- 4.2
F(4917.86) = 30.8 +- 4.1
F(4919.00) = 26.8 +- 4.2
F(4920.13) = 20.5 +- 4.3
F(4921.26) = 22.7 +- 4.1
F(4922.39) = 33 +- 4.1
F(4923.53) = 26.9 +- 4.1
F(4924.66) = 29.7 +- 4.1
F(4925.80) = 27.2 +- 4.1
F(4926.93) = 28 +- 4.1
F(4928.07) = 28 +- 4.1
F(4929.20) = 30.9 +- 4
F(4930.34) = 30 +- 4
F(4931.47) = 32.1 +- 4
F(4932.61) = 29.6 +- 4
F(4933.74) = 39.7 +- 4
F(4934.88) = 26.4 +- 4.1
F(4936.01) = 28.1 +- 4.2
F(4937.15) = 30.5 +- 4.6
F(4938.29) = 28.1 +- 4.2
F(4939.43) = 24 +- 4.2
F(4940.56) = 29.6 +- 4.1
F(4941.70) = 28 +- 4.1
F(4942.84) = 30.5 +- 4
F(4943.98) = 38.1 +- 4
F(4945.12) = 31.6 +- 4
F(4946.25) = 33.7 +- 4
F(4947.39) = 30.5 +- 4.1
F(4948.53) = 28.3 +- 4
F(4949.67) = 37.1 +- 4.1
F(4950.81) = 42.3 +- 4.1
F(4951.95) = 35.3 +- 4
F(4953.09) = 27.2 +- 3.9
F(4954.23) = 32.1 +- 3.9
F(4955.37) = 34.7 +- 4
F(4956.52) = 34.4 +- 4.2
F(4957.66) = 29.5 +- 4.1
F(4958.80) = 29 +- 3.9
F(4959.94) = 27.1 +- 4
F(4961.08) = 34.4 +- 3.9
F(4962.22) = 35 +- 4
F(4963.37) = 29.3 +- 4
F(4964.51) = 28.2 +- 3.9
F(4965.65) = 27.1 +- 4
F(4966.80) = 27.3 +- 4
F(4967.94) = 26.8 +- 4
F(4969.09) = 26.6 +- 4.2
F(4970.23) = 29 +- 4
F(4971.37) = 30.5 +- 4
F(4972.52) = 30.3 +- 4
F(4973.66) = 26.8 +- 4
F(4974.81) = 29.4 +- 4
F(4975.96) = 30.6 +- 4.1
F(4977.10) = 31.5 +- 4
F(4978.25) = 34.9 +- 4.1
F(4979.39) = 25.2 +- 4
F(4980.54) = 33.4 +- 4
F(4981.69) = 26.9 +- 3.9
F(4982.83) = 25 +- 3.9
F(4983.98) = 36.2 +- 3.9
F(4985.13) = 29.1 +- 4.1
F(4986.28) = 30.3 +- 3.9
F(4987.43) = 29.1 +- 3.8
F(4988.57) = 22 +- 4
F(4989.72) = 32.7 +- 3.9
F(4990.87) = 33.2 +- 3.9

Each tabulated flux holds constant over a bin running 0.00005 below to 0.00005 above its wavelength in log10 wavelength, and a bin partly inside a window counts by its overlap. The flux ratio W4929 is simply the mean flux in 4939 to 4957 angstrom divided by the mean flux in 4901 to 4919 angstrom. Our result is 1.10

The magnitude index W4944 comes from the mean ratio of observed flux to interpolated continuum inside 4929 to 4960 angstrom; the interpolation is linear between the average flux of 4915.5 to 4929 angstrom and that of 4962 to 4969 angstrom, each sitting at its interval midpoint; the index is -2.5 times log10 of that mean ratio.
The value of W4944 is -0.13 mag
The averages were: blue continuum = 27.5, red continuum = 28.4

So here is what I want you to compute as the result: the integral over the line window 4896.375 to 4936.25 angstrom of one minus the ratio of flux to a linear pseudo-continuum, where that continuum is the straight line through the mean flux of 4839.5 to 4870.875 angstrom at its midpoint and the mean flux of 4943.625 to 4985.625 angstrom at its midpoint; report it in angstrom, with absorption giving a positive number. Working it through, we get -1.2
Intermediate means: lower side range 25.9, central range 29.6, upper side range 30.9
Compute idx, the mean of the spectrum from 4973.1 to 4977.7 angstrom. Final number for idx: 29.6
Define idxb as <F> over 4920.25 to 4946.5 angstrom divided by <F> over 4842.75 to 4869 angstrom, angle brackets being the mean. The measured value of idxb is 1.2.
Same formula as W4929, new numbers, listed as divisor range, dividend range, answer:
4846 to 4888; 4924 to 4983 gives 1.11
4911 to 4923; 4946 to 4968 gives 1.14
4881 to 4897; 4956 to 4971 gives 1.04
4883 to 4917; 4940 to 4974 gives 1.06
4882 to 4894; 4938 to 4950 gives 1.10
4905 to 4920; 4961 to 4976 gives 1.01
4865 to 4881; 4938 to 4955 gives 1.14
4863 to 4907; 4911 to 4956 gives 1.05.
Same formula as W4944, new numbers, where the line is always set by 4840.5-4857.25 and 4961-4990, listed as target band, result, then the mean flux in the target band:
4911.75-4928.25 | 0.04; 27.7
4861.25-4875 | 0.13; 25.1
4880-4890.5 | 0.00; 28.3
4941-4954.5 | -0.13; 32.9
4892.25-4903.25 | -0.07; 30.3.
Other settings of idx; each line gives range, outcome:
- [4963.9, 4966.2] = 27.8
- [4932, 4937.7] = 30.9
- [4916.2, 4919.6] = 28.9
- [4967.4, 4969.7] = 26.7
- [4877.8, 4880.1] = 27.1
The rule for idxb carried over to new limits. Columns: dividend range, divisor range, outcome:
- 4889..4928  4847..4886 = 1.05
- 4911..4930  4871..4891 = 0.97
